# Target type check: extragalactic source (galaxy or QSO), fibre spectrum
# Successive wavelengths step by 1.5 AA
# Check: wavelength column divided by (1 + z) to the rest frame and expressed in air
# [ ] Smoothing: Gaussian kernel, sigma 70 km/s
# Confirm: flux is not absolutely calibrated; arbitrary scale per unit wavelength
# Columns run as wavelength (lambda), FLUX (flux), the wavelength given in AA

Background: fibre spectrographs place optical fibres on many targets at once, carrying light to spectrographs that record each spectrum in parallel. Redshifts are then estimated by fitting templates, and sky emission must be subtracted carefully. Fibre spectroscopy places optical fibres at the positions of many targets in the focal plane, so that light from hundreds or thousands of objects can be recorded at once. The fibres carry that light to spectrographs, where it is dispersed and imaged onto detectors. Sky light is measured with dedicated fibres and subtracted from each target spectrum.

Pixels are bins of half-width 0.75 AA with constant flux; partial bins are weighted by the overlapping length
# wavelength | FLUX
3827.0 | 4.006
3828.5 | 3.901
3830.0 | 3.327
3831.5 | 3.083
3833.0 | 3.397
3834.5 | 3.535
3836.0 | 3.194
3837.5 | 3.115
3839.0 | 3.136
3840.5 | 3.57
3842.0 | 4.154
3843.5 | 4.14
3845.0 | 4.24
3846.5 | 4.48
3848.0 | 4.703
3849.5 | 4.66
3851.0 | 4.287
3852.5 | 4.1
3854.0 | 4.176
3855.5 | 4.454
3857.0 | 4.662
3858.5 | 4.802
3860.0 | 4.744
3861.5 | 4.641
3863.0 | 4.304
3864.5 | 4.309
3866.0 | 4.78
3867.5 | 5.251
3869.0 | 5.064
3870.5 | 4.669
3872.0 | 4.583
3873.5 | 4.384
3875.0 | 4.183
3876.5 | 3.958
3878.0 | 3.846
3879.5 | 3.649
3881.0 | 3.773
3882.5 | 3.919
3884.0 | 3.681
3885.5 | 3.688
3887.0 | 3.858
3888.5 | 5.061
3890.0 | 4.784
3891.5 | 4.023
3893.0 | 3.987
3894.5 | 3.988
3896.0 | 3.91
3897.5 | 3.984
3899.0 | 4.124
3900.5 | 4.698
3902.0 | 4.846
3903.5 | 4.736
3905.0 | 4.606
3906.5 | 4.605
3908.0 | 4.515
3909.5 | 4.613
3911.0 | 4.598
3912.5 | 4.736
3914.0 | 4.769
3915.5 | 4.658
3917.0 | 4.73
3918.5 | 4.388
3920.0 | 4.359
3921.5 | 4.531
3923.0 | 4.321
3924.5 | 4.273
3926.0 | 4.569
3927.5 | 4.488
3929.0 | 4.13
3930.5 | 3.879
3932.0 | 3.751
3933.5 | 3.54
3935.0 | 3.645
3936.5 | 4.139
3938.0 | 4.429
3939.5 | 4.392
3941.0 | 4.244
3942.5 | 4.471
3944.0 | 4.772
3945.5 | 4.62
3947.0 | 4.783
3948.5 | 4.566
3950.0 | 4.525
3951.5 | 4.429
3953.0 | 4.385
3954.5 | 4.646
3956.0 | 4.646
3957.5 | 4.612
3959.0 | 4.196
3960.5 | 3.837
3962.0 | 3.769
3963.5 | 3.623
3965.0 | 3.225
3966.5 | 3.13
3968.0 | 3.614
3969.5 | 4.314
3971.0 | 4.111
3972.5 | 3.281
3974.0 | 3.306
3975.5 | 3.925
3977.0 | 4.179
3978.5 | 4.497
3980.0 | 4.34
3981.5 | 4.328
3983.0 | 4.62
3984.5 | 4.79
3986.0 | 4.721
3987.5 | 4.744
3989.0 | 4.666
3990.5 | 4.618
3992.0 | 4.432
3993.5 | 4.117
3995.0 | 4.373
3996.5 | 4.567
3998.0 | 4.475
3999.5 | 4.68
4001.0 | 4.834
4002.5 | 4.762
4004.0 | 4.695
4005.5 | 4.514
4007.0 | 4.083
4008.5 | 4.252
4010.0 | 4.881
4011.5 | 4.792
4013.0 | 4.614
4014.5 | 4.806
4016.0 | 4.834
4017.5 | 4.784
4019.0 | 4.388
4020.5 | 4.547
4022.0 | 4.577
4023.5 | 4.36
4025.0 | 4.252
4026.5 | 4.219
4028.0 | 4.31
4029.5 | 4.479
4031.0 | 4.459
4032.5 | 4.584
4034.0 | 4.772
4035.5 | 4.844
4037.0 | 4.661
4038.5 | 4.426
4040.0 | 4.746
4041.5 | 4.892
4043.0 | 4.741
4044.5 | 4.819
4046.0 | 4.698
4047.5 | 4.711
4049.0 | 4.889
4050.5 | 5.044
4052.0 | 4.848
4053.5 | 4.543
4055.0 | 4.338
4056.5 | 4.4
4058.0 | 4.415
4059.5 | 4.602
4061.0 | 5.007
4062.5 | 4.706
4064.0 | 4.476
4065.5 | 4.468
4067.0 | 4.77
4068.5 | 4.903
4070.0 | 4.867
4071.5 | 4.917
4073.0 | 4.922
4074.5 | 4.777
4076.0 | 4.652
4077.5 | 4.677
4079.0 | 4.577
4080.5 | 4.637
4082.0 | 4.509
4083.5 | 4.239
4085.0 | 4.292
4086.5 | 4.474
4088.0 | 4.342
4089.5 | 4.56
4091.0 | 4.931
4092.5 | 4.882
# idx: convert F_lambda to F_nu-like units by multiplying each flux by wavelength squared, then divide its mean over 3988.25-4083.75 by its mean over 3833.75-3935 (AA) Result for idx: 1.17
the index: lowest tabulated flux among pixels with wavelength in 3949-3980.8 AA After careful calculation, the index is 3.13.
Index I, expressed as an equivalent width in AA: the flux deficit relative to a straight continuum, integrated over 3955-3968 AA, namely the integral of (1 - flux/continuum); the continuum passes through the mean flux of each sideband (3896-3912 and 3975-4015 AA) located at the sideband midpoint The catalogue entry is 1.8 AA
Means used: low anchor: 4.51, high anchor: 4.53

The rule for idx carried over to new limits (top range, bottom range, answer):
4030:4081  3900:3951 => 1.13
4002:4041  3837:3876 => 1.13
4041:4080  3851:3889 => 1.20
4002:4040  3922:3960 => 1.09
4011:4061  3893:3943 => 1.13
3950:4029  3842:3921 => 1.04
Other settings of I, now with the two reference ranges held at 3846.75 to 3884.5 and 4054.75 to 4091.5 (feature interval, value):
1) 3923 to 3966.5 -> 2.5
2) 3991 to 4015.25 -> -0.1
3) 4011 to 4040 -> 0.0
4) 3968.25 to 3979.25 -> 1.4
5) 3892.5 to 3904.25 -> 0.4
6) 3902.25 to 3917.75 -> -0.8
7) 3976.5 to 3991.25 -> -0.1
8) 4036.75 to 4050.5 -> -0.5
